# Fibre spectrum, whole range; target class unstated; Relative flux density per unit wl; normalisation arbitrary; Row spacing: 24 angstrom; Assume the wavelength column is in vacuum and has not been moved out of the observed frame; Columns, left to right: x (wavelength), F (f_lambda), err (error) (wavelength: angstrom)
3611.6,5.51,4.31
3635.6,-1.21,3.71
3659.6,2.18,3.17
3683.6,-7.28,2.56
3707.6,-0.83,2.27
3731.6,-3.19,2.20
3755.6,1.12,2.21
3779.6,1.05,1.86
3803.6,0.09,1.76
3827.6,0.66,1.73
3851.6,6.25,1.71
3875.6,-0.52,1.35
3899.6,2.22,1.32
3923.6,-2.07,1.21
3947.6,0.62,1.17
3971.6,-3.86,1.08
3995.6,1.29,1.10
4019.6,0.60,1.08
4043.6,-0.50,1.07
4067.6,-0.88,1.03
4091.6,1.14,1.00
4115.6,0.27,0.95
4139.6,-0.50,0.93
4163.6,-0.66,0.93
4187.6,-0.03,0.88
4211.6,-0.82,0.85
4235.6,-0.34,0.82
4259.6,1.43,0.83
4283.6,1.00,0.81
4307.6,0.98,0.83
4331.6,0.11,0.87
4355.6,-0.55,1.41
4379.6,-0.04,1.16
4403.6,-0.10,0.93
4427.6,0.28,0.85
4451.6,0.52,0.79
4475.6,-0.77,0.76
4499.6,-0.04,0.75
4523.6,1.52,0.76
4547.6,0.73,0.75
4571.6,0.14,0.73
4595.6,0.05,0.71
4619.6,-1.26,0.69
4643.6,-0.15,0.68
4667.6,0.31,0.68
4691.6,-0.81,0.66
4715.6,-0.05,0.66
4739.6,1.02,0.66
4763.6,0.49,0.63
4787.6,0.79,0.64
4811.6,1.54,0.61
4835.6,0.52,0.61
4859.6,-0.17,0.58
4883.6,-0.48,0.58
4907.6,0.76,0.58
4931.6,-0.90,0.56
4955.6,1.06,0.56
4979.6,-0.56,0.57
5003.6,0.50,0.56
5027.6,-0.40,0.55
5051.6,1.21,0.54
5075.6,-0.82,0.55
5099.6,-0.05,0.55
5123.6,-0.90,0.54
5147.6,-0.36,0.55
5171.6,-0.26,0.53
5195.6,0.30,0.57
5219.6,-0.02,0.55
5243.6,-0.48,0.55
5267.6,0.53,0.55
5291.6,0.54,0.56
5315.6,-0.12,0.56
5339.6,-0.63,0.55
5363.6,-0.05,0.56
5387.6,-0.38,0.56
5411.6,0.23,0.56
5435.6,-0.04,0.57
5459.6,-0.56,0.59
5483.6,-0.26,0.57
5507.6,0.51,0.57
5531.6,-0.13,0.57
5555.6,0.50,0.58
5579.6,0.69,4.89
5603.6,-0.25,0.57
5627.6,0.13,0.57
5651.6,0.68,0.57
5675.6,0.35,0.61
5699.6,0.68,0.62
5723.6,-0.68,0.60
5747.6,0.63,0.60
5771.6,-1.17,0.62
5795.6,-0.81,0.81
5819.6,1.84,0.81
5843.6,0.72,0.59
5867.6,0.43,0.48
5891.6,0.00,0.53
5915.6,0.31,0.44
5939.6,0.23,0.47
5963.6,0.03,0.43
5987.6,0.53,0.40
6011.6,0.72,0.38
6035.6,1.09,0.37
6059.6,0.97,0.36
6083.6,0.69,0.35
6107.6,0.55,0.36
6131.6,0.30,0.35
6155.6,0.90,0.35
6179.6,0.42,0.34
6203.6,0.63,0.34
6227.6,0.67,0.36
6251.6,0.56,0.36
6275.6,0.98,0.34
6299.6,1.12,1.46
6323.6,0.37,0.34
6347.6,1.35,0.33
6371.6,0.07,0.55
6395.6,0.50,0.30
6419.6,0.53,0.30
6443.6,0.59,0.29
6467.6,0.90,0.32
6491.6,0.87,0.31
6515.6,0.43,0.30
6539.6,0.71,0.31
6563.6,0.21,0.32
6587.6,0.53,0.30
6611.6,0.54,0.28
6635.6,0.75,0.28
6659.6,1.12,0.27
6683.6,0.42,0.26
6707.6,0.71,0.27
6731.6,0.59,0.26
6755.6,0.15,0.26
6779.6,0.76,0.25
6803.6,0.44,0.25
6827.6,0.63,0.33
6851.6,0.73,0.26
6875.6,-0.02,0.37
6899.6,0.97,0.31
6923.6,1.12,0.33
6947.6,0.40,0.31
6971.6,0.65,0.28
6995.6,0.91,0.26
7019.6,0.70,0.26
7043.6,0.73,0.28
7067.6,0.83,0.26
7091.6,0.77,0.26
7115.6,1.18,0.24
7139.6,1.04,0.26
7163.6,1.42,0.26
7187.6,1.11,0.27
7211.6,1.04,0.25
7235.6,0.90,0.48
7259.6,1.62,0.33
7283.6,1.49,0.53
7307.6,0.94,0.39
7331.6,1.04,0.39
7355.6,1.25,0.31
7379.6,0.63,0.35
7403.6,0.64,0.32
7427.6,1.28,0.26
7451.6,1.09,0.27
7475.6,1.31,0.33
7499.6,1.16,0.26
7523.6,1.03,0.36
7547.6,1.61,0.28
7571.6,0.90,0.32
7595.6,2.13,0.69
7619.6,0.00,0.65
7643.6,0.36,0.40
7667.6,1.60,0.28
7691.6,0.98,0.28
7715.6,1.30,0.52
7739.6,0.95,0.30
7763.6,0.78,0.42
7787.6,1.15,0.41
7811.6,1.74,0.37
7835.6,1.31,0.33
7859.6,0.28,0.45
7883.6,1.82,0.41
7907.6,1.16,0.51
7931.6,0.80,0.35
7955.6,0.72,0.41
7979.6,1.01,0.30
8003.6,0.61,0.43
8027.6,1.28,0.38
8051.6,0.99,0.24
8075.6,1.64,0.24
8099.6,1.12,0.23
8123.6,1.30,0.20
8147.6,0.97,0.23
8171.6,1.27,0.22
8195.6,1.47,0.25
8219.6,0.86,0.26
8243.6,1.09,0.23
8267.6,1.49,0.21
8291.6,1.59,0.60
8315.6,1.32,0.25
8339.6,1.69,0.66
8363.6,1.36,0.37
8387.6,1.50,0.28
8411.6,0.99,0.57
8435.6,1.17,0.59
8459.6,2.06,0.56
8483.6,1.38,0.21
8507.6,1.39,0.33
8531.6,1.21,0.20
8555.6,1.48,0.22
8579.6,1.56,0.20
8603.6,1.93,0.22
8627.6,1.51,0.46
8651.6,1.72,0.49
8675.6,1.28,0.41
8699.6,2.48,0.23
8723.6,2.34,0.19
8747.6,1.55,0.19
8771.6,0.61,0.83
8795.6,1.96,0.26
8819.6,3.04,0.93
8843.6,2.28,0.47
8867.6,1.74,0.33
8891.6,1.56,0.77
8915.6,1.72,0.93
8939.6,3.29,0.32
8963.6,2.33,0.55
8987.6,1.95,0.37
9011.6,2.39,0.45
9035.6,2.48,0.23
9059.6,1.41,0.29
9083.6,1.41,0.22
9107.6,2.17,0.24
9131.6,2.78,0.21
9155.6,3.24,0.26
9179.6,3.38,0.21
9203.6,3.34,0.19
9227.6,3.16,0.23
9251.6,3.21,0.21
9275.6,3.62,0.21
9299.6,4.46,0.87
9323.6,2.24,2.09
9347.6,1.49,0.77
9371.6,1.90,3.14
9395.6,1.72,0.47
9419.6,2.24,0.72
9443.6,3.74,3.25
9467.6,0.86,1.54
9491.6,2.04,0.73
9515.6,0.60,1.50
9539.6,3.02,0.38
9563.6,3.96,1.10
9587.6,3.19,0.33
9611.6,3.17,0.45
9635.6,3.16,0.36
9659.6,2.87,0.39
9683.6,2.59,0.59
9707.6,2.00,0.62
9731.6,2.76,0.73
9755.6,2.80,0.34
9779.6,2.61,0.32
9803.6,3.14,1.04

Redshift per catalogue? 1.285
